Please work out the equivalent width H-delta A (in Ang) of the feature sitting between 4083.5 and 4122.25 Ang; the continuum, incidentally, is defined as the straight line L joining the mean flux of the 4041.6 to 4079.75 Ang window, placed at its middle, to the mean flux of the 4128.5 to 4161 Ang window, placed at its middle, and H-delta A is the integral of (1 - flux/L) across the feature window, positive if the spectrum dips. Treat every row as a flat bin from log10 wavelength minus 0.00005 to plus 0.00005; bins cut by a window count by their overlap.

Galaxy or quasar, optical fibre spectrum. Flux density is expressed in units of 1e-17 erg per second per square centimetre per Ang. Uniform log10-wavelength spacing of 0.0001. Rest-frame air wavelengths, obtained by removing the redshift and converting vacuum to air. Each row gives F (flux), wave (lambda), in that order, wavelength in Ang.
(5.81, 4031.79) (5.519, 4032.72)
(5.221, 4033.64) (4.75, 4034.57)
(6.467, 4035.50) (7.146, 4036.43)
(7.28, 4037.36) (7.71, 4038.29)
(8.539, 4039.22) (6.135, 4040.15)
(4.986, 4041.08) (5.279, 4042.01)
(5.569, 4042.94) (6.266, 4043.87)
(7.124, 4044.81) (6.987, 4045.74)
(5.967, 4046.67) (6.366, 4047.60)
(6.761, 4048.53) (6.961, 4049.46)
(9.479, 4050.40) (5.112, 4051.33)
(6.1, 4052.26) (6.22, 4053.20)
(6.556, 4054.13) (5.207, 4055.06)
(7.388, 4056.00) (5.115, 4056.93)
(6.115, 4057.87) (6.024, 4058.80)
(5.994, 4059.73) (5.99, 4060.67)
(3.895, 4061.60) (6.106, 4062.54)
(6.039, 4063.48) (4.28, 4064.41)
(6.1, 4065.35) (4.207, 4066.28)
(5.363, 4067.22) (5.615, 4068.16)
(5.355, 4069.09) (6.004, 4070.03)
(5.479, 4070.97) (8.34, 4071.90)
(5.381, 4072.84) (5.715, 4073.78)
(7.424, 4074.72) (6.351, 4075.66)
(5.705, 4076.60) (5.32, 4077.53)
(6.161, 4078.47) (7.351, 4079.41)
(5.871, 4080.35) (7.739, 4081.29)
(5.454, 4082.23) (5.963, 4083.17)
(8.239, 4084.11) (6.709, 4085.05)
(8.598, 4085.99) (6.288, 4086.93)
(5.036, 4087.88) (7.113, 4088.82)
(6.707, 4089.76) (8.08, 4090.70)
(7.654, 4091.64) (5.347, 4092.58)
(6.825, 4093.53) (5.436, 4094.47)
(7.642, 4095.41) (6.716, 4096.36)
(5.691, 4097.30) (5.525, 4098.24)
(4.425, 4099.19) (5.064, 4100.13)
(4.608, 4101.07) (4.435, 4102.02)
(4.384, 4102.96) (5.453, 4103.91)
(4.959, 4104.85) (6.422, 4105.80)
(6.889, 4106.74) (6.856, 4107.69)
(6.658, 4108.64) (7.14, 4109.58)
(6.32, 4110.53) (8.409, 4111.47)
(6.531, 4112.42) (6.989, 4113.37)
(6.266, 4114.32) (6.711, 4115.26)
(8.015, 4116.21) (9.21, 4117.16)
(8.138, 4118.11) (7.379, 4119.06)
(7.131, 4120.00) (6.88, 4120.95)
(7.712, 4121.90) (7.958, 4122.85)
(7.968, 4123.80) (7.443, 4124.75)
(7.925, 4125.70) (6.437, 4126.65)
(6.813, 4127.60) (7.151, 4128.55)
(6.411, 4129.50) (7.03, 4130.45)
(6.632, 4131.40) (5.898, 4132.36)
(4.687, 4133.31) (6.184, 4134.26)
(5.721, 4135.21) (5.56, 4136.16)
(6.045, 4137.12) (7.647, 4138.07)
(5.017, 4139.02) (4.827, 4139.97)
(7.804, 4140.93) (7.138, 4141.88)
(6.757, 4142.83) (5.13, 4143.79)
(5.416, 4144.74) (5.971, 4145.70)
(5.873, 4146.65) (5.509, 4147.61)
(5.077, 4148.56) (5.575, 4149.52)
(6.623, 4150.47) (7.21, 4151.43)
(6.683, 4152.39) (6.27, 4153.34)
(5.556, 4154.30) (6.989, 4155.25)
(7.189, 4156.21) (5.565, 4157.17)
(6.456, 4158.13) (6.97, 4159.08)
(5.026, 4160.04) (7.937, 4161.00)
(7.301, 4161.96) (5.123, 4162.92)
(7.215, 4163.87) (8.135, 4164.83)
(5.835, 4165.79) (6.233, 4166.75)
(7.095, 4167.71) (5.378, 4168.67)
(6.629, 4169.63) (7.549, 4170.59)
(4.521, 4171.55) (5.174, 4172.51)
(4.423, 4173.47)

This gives -3.0 Ang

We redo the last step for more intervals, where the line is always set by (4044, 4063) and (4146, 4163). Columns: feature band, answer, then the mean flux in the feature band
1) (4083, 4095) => -0.98 Ang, 6.79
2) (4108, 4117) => -1.13 Ang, 7.08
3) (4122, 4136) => -0.98 Ang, 6.73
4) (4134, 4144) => 0.16 Ang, 6.19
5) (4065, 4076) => 0.59 Ang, 5.94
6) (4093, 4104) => 1.34 Ang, 5.51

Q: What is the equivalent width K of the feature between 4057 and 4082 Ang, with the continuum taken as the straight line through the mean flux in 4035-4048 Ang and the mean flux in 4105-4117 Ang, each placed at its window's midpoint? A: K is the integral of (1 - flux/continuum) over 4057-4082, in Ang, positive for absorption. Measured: 3.0 Ang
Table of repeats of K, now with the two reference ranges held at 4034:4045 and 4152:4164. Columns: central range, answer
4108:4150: -1.4 Ang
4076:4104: 1.0 Ang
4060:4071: 1.8 Ang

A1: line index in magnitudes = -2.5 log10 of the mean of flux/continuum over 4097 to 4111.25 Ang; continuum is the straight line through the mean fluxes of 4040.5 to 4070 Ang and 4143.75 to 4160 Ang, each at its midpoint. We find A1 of 0.06 mag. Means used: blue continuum 5.95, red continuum 6.12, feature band 5.71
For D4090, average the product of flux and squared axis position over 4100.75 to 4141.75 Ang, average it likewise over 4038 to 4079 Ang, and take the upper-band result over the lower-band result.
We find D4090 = 1.1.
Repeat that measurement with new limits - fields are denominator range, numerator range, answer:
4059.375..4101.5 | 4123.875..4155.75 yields 1.06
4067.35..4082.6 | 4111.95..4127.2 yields 1.22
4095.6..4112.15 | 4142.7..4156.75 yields 1.05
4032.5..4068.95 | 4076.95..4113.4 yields 1.06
